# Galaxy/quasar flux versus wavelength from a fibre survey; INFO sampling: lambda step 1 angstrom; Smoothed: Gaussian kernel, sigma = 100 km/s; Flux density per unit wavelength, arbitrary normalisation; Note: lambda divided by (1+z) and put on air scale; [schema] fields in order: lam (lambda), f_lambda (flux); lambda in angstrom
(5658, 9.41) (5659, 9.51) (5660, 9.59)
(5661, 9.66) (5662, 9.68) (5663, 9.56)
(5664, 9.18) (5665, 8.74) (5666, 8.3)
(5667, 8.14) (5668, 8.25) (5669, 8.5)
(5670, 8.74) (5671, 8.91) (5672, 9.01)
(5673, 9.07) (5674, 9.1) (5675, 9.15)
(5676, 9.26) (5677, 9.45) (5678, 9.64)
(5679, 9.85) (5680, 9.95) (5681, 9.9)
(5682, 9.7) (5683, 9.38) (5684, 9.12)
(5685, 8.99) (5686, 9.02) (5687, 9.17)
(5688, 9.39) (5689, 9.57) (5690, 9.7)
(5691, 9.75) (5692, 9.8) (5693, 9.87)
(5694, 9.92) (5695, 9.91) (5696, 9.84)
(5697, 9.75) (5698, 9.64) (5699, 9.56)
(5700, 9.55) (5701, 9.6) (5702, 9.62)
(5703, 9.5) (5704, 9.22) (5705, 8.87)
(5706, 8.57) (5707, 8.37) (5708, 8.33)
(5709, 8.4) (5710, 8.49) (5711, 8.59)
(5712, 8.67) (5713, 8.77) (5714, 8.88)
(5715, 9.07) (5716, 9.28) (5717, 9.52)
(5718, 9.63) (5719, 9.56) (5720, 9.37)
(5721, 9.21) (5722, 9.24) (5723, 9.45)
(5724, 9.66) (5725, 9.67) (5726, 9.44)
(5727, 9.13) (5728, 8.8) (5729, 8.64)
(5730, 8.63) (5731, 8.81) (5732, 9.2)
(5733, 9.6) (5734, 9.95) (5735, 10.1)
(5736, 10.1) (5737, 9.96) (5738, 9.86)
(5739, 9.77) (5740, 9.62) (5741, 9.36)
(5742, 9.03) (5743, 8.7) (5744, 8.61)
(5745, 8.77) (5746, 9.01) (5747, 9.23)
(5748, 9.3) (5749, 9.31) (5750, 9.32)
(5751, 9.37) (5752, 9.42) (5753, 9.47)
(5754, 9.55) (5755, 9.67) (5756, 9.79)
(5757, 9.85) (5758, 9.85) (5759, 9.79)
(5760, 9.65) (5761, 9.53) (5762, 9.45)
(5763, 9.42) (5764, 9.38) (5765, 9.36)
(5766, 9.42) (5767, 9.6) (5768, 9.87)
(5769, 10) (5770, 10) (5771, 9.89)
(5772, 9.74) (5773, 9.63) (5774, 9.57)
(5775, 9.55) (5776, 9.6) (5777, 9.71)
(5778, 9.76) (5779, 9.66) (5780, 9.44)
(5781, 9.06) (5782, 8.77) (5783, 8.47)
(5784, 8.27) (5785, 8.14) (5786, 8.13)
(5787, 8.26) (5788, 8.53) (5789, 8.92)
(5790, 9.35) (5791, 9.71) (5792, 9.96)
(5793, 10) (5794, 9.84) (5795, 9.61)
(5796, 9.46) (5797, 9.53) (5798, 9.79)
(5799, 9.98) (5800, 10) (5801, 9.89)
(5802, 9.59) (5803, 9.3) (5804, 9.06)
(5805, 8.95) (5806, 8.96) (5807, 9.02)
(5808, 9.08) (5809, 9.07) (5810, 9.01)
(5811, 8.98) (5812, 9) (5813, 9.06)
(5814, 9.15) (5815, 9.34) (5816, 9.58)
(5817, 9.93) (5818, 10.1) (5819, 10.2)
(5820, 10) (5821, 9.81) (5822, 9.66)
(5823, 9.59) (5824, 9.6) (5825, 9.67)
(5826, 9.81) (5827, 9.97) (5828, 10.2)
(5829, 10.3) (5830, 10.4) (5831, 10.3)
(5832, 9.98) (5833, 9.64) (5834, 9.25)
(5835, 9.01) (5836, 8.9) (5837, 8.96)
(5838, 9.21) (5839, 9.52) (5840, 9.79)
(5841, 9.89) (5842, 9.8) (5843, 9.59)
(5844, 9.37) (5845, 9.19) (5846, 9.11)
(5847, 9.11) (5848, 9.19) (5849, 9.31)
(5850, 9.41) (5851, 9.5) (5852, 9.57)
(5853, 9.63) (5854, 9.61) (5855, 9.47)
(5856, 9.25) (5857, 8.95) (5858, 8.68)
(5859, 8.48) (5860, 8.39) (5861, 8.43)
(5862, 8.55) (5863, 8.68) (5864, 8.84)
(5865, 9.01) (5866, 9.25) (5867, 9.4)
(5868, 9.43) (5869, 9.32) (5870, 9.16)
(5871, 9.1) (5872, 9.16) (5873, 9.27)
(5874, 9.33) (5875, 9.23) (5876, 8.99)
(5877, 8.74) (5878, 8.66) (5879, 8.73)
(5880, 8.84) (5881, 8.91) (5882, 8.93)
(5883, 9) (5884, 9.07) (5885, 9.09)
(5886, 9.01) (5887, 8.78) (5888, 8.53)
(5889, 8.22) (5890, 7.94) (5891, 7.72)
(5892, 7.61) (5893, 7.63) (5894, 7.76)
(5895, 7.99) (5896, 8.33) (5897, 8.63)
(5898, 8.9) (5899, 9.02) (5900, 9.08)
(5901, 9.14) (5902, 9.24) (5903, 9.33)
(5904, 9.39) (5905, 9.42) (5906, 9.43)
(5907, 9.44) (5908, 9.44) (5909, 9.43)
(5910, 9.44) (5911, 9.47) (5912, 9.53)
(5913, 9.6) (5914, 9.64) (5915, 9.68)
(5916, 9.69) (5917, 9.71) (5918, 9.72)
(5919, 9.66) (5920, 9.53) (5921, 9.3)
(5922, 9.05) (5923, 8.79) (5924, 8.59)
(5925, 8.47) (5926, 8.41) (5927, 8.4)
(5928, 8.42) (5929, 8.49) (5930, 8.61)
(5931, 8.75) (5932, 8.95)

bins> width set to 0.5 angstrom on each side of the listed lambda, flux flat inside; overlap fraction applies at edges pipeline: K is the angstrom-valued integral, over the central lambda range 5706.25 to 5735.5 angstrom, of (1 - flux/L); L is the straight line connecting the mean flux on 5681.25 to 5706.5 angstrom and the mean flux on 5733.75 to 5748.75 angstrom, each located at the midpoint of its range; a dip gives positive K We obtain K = 1.0 angstrom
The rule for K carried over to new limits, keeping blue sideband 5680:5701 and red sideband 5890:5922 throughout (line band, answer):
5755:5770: -0.4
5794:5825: -0.6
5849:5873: 0.2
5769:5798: 0.1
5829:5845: -0.6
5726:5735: 0.3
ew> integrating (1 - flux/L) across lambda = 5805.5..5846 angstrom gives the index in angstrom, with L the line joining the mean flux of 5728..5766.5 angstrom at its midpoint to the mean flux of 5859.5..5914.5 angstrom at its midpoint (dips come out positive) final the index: -1.8 angstrom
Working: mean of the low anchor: 9.41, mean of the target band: 9.54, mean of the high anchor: 8.92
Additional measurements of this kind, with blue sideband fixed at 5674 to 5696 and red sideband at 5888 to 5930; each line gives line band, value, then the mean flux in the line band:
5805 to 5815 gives 0.2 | 9.05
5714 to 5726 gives 0.1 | 9.4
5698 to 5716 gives 1.0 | 8.97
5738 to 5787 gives -0.2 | 9.37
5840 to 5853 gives -0.5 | 9.44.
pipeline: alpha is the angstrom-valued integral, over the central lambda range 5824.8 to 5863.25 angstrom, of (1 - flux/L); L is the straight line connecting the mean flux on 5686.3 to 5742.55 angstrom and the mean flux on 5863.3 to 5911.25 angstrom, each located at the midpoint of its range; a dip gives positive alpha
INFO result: -1.6 angstrom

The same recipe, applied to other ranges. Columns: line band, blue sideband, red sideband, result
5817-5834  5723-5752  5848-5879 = -1.4 angstrom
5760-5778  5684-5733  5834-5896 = -1.0 angstrom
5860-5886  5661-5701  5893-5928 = 0.4 angstrom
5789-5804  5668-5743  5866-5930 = -0.8 angstrom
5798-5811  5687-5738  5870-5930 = -0.3 angstrom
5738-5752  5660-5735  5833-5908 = -0.1 angstrom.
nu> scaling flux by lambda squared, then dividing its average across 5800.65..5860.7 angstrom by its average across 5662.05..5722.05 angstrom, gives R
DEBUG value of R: 1.1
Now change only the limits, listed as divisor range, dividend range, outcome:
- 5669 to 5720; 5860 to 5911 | 1.02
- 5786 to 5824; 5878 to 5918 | 0.98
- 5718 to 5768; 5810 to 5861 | 1.04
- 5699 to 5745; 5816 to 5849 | 1.09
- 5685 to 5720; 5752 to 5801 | 1.05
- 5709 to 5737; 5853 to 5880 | 1.03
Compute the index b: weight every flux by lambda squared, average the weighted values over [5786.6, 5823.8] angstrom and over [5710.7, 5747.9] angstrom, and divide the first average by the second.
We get 1.0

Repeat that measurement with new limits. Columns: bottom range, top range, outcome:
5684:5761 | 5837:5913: 1.02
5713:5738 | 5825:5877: 1.04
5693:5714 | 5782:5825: 1.05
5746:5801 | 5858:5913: 0.98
